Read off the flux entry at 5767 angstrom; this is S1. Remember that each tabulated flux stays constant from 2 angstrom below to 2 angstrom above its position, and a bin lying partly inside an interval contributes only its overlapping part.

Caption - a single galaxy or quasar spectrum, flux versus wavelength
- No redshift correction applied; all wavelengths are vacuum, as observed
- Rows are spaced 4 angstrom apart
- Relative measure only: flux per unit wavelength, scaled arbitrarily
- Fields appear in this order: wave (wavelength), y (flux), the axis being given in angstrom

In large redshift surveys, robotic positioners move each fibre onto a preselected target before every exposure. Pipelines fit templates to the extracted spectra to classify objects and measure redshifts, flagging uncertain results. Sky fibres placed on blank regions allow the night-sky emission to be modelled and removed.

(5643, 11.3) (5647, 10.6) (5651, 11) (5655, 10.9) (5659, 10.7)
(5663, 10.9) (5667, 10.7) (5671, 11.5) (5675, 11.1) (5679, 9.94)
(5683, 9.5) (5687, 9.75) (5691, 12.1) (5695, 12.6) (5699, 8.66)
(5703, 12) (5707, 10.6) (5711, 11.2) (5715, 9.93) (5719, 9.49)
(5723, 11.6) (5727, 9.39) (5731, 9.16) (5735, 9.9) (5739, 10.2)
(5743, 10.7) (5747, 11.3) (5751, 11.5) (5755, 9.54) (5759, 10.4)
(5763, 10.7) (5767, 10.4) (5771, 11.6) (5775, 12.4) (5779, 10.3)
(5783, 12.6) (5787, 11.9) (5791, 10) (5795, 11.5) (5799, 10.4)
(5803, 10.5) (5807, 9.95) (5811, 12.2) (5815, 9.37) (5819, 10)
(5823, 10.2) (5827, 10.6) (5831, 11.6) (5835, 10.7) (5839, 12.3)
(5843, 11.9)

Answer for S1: 10.4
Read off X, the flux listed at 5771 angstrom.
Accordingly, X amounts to 11.6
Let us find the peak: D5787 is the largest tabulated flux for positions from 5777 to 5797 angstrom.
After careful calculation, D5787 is 12.6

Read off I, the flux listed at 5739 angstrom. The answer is 10.2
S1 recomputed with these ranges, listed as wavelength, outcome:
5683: 9.5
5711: 11.2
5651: 11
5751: 11.5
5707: 10.6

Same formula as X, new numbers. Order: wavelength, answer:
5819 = 10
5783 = 12.6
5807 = 9.95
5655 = 10.9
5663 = 10.9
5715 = 9.93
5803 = 10.5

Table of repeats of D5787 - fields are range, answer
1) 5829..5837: 11.6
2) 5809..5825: 12.2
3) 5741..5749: 11.3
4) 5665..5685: 11.5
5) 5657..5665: 10.9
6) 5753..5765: 10.7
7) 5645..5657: 11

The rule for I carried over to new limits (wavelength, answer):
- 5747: 11.3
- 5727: 9.39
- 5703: 12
